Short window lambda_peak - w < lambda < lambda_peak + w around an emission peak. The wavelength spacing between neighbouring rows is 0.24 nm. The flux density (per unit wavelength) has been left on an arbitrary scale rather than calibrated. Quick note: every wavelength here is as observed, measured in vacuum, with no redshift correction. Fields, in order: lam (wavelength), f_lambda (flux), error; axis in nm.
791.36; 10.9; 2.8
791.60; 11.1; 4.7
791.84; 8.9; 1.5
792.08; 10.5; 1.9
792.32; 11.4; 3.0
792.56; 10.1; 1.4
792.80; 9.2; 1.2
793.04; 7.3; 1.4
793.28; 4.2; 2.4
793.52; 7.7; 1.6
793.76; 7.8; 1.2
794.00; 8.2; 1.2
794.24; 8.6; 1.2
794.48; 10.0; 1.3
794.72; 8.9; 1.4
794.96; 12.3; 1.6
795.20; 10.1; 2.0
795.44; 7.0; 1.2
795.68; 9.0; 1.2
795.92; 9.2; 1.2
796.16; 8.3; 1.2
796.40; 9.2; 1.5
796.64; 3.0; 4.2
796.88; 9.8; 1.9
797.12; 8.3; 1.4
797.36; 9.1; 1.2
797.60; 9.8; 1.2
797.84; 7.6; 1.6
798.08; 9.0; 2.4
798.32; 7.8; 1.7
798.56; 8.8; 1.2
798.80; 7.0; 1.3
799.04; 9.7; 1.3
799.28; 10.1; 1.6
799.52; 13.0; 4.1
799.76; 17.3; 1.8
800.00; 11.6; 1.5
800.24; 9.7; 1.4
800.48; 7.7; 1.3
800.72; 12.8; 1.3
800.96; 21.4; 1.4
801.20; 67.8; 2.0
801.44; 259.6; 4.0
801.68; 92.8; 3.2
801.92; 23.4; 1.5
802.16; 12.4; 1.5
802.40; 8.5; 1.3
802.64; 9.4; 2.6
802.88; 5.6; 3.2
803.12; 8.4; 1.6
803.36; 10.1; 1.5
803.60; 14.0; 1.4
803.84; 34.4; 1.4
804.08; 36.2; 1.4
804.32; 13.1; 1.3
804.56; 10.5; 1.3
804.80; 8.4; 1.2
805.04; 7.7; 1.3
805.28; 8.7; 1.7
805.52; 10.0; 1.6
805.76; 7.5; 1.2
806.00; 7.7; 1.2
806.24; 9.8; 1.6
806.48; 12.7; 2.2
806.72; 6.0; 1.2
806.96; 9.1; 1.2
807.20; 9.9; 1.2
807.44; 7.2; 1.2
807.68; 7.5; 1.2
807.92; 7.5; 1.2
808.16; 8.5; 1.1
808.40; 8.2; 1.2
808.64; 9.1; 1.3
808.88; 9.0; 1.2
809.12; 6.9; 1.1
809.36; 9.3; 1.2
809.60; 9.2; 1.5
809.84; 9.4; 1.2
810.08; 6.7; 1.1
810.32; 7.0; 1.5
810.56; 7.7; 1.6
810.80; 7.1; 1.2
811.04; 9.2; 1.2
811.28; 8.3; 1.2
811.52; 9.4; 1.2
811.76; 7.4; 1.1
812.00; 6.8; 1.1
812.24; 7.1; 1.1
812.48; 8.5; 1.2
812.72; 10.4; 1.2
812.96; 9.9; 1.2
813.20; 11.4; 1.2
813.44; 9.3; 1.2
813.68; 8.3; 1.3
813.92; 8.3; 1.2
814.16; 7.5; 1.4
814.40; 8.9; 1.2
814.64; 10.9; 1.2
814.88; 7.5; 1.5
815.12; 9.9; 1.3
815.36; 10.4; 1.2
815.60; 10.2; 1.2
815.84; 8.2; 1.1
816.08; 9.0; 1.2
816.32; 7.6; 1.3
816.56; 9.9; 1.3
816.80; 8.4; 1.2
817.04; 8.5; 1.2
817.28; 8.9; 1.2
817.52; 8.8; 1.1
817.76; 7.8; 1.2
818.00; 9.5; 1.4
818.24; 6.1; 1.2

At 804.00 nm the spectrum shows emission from [N II]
